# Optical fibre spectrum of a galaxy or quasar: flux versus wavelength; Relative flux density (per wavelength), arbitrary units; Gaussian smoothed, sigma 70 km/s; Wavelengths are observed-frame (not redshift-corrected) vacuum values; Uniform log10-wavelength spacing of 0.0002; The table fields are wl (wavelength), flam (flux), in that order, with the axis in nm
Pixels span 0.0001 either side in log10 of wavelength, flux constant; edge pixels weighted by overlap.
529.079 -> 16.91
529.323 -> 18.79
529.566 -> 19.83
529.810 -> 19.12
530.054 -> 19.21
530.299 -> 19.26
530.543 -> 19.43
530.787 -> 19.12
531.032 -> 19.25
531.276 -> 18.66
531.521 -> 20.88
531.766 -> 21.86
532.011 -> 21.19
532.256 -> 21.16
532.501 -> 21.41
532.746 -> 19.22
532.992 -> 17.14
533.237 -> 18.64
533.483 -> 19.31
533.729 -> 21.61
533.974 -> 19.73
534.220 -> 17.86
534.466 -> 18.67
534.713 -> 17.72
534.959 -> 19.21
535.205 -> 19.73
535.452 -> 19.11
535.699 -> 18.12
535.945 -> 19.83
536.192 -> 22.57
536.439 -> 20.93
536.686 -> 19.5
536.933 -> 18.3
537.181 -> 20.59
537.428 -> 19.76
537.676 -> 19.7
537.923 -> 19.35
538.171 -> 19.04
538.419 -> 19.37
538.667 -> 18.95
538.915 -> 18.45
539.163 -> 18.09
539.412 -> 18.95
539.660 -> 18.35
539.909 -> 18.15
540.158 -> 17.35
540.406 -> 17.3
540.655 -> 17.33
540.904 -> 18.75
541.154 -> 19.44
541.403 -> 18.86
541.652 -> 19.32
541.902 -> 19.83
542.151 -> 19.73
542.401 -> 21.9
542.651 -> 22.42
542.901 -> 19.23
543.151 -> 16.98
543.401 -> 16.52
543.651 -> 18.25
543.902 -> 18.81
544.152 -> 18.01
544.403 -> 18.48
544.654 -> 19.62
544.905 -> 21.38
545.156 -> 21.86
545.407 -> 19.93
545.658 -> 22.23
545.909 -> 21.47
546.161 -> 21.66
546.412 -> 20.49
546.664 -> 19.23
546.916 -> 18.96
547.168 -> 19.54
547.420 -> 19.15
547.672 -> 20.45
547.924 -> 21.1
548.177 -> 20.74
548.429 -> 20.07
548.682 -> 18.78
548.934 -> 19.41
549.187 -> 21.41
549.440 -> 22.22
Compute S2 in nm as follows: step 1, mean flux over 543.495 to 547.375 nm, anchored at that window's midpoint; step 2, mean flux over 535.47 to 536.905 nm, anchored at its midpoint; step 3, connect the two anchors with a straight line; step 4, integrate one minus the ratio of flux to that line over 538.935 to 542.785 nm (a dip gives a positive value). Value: 0.180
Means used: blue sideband 20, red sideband 19.9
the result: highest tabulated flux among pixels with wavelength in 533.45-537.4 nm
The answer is 22.57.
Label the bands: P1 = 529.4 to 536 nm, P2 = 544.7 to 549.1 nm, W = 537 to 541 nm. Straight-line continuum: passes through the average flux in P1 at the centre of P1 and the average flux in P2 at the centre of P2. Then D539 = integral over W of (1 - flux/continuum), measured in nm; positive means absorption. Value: 0.23 nm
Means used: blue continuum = 19.5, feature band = 18.7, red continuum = 20.4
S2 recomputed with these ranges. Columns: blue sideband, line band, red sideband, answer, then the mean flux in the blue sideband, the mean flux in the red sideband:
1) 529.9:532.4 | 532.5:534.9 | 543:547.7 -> 0.11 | 20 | 19.6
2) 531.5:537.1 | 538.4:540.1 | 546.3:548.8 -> 0.11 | 19.7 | 19.8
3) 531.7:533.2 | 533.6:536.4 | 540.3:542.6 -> 0.06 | 20.2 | 19.3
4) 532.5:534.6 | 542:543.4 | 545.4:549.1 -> 0.01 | 19.2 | 20.2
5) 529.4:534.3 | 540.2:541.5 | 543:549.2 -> 0.10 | 19.7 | 19.8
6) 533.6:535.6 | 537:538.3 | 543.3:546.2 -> -0.02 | 19.2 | 19.8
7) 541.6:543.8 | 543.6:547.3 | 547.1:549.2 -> -0.06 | 19.3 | 20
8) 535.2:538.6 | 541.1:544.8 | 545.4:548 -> 0.18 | 19.7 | 20.4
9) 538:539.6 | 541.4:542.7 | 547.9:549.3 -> -0.07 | 18.8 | 20.2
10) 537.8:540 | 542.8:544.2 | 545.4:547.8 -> 0.12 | 18.7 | 20.3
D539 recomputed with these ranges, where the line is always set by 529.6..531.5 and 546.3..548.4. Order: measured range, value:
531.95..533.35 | -0.028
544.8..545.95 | -0.086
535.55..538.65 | -0.029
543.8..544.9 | 0.045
